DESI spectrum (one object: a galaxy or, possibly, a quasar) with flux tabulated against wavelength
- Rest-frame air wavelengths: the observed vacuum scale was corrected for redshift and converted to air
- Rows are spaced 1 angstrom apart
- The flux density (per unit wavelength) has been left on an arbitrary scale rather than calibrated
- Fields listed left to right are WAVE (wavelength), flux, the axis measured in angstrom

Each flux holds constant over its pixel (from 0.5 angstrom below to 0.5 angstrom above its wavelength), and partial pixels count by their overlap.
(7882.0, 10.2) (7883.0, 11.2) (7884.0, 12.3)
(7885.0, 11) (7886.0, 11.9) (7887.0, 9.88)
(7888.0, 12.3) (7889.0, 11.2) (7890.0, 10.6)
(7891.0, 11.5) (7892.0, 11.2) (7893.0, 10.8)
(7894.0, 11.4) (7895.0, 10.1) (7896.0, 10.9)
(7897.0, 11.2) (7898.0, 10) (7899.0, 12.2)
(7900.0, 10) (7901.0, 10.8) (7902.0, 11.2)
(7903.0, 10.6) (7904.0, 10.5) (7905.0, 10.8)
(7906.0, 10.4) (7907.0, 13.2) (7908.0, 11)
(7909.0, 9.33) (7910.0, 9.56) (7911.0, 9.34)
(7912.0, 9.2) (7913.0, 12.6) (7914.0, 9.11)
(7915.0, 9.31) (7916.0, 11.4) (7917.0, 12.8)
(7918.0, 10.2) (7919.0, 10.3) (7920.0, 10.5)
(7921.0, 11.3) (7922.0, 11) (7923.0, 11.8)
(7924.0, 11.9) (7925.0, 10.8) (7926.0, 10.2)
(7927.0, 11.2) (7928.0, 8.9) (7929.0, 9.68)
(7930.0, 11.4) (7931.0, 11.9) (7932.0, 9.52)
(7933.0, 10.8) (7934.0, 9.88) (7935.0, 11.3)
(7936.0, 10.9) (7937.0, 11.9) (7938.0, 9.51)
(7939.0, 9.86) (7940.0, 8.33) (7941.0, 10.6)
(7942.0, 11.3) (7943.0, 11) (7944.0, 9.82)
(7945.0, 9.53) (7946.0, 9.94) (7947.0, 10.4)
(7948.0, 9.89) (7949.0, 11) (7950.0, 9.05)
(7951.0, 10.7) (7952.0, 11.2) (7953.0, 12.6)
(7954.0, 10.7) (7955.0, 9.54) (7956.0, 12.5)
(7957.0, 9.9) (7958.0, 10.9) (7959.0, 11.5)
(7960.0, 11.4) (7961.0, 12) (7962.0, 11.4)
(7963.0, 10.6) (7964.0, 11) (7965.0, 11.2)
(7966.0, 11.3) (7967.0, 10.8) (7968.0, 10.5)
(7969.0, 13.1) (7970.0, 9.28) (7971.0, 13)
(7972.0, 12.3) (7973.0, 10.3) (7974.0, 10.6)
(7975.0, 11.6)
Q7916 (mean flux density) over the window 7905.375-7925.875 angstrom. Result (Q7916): 10.7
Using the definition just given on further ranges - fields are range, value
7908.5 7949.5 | 10.5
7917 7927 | 11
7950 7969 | 11.1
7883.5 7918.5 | 10.9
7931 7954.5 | 10.5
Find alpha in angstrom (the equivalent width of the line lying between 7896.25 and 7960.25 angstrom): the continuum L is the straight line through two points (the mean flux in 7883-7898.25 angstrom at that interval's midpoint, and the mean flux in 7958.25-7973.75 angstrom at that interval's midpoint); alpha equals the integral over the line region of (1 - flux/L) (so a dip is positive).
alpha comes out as 3.2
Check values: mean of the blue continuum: 11.1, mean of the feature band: 10.6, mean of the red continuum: 11.3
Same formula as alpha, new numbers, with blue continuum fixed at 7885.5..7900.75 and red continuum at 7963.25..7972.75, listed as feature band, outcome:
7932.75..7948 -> 1.2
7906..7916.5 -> 0.6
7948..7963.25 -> 0.4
